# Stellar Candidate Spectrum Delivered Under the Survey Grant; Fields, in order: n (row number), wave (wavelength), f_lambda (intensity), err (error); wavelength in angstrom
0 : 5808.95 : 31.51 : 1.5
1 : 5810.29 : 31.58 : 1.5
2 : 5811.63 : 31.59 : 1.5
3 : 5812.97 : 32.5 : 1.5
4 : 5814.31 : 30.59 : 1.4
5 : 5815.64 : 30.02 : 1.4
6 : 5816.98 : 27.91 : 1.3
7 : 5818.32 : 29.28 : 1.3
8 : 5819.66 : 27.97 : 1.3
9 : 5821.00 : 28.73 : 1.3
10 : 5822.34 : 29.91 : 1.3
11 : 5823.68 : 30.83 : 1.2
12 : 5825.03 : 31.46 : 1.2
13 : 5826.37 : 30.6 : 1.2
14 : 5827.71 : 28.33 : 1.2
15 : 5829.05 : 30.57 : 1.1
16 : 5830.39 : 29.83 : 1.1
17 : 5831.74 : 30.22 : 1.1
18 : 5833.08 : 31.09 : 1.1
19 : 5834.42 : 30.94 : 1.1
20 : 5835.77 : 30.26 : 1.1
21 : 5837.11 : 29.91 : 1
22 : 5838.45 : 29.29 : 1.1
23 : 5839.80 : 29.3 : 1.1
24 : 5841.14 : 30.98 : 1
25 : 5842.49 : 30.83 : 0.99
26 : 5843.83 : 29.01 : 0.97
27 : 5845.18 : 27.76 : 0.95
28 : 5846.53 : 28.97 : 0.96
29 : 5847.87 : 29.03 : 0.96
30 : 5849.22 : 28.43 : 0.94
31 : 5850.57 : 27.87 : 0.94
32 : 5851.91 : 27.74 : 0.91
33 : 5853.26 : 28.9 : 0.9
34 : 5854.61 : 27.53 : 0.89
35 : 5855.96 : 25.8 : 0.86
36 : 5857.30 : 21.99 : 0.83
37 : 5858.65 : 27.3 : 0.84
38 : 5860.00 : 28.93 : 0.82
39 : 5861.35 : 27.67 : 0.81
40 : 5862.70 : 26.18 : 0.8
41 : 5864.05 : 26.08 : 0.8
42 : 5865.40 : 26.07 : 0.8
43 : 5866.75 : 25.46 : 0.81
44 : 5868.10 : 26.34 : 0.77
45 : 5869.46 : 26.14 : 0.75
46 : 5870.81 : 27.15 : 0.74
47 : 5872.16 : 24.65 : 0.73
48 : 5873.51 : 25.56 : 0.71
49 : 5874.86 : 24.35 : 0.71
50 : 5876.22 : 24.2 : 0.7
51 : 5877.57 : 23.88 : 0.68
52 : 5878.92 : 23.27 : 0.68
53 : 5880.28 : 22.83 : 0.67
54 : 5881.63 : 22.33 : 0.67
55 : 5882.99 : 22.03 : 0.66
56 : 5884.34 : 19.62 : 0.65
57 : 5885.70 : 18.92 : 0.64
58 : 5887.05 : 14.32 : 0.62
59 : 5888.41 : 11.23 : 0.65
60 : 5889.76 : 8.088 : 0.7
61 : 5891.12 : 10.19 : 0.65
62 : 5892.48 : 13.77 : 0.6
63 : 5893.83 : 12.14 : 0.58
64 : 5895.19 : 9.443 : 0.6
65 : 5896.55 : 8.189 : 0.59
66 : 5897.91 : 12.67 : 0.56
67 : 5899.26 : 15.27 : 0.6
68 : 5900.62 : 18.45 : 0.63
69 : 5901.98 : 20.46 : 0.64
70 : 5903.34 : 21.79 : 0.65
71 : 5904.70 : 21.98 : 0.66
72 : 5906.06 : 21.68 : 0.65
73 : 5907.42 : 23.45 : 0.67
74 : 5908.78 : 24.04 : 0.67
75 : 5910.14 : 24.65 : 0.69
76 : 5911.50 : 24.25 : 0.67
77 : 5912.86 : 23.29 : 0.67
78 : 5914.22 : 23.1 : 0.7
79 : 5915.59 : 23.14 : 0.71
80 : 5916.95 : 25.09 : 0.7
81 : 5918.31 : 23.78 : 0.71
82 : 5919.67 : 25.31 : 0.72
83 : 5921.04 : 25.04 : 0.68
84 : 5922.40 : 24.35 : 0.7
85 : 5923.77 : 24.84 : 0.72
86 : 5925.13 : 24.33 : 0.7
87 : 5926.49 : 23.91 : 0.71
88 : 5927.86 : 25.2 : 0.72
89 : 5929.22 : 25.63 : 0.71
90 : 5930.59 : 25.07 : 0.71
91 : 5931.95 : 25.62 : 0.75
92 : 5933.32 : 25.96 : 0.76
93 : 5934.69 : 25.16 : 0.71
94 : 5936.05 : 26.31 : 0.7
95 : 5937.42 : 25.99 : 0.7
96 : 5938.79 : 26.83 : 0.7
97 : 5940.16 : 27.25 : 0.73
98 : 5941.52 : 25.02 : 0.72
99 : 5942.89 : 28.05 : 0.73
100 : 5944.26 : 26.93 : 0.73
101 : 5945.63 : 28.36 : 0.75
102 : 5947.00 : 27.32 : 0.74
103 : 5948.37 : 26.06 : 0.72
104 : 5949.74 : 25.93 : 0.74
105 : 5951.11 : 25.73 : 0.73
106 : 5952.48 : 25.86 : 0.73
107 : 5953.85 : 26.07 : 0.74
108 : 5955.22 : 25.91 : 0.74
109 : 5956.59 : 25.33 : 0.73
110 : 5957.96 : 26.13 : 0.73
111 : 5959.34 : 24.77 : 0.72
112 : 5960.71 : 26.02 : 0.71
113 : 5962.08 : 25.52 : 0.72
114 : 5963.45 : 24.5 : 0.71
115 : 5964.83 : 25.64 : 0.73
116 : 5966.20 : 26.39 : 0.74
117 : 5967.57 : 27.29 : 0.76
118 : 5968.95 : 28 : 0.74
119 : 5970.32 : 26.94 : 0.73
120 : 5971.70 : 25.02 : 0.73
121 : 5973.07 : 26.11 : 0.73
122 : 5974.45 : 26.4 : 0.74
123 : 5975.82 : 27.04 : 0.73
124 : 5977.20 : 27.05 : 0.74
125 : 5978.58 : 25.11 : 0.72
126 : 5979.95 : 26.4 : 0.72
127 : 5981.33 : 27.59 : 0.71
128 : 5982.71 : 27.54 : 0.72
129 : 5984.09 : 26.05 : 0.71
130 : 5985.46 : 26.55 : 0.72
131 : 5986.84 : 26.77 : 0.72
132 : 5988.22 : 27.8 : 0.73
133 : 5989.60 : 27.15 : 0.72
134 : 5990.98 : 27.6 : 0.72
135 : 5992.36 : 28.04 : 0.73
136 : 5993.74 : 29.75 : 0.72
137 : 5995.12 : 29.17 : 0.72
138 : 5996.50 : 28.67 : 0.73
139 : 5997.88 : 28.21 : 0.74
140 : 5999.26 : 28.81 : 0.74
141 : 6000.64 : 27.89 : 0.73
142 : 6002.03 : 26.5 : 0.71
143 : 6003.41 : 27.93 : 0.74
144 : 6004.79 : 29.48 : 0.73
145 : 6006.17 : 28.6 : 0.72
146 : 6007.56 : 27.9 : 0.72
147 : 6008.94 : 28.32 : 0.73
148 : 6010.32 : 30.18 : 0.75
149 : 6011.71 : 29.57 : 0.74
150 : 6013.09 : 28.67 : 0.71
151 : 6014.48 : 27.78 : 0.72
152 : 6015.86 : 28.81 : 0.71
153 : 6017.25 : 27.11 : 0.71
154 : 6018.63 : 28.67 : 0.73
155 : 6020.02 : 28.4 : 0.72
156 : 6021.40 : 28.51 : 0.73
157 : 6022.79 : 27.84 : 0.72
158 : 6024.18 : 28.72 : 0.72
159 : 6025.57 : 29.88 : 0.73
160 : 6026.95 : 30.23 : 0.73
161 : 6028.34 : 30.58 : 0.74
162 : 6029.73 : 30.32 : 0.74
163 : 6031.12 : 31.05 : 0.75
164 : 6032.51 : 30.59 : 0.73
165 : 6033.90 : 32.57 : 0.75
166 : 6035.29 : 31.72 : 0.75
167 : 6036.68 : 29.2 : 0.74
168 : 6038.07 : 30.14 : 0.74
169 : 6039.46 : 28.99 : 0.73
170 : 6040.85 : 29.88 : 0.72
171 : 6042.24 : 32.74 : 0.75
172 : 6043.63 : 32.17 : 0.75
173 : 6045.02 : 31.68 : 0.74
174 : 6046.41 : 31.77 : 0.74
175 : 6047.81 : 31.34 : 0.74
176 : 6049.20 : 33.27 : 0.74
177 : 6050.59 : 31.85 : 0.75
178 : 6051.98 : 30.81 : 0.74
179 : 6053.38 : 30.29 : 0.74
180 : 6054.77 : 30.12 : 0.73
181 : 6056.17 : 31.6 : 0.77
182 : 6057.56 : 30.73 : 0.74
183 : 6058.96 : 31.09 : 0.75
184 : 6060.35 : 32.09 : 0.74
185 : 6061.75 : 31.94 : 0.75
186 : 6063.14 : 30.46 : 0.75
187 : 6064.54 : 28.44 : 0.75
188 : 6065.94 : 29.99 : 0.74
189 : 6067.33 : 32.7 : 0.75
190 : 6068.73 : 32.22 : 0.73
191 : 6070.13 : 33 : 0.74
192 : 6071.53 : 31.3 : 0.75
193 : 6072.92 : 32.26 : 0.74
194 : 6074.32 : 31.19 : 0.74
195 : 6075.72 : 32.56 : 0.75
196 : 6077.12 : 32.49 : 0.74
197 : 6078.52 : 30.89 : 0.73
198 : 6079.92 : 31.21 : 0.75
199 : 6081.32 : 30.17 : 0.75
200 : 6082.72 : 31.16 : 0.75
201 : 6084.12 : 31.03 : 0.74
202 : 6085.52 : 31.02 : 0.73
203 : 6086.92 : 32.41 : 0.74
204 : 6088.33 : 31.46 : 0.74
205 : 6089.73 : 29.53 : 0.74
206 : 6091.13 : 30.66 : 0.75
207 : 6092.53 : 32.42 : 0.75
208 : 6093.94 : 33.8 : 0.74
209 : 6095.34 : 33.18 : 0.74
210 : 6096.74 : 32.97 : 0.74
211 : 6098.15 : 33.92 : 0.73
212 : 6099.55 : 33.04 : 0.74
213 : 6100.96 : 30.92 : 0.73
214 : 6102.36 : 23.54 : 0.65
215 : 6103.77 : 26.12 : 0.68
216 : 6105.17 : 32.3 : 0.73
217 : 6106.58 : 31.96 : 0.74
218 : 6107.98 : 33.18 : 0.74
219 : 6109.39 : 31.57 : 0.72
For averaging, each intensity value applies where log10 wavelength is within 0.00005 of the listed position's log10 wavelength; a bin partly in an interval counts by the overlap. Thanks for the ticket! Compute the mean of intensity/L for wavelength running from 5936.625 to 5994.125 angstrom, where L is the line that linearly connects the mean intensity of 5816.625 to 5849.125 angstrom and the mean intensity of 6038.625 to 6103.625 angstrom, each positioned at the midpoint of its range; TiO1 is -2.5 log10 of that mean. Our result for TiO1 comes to 0.15 mag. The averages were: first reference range 29.7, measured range 26.5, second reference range 31.3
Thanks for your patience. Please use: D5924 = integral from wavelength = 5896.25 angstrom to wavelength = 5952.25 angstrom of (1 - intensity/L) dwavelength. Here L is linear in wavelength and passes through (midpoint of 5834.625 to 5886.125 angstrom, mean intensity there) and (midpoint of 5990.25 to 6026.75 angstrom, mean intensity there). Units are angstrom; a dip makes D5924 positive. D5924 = 7.1 angstrom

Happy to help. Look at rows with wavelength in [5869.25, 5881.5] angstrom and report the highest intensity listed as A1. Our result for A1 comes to 27.15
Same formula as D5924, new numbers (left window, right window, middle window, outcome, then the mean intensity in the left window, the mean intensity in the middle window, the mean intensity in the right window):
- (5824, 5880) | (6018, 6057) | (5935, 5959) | 2.3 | 27.8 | 26.4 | 30.5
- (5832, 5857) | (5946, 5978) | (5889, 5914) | 9.1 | 29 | 17.5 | 26.1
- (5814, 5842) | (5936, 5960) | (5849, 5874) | 2.0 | 29.9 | 26.6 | 26.3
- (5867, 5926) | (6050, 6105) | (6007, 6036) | -1.5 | 20.7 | 29.4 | 31.2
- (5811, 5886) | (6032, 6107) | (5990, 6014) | 1.3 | 27.6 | 28.5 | 31.2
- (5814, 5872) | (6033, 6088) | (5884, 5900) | 9.0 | 28.5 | 12.7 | 31.3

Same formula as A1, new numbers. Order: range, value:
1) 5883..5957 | 28.36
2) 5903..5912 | 24.65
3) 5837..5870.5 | 30.98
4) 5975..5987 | 27.59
